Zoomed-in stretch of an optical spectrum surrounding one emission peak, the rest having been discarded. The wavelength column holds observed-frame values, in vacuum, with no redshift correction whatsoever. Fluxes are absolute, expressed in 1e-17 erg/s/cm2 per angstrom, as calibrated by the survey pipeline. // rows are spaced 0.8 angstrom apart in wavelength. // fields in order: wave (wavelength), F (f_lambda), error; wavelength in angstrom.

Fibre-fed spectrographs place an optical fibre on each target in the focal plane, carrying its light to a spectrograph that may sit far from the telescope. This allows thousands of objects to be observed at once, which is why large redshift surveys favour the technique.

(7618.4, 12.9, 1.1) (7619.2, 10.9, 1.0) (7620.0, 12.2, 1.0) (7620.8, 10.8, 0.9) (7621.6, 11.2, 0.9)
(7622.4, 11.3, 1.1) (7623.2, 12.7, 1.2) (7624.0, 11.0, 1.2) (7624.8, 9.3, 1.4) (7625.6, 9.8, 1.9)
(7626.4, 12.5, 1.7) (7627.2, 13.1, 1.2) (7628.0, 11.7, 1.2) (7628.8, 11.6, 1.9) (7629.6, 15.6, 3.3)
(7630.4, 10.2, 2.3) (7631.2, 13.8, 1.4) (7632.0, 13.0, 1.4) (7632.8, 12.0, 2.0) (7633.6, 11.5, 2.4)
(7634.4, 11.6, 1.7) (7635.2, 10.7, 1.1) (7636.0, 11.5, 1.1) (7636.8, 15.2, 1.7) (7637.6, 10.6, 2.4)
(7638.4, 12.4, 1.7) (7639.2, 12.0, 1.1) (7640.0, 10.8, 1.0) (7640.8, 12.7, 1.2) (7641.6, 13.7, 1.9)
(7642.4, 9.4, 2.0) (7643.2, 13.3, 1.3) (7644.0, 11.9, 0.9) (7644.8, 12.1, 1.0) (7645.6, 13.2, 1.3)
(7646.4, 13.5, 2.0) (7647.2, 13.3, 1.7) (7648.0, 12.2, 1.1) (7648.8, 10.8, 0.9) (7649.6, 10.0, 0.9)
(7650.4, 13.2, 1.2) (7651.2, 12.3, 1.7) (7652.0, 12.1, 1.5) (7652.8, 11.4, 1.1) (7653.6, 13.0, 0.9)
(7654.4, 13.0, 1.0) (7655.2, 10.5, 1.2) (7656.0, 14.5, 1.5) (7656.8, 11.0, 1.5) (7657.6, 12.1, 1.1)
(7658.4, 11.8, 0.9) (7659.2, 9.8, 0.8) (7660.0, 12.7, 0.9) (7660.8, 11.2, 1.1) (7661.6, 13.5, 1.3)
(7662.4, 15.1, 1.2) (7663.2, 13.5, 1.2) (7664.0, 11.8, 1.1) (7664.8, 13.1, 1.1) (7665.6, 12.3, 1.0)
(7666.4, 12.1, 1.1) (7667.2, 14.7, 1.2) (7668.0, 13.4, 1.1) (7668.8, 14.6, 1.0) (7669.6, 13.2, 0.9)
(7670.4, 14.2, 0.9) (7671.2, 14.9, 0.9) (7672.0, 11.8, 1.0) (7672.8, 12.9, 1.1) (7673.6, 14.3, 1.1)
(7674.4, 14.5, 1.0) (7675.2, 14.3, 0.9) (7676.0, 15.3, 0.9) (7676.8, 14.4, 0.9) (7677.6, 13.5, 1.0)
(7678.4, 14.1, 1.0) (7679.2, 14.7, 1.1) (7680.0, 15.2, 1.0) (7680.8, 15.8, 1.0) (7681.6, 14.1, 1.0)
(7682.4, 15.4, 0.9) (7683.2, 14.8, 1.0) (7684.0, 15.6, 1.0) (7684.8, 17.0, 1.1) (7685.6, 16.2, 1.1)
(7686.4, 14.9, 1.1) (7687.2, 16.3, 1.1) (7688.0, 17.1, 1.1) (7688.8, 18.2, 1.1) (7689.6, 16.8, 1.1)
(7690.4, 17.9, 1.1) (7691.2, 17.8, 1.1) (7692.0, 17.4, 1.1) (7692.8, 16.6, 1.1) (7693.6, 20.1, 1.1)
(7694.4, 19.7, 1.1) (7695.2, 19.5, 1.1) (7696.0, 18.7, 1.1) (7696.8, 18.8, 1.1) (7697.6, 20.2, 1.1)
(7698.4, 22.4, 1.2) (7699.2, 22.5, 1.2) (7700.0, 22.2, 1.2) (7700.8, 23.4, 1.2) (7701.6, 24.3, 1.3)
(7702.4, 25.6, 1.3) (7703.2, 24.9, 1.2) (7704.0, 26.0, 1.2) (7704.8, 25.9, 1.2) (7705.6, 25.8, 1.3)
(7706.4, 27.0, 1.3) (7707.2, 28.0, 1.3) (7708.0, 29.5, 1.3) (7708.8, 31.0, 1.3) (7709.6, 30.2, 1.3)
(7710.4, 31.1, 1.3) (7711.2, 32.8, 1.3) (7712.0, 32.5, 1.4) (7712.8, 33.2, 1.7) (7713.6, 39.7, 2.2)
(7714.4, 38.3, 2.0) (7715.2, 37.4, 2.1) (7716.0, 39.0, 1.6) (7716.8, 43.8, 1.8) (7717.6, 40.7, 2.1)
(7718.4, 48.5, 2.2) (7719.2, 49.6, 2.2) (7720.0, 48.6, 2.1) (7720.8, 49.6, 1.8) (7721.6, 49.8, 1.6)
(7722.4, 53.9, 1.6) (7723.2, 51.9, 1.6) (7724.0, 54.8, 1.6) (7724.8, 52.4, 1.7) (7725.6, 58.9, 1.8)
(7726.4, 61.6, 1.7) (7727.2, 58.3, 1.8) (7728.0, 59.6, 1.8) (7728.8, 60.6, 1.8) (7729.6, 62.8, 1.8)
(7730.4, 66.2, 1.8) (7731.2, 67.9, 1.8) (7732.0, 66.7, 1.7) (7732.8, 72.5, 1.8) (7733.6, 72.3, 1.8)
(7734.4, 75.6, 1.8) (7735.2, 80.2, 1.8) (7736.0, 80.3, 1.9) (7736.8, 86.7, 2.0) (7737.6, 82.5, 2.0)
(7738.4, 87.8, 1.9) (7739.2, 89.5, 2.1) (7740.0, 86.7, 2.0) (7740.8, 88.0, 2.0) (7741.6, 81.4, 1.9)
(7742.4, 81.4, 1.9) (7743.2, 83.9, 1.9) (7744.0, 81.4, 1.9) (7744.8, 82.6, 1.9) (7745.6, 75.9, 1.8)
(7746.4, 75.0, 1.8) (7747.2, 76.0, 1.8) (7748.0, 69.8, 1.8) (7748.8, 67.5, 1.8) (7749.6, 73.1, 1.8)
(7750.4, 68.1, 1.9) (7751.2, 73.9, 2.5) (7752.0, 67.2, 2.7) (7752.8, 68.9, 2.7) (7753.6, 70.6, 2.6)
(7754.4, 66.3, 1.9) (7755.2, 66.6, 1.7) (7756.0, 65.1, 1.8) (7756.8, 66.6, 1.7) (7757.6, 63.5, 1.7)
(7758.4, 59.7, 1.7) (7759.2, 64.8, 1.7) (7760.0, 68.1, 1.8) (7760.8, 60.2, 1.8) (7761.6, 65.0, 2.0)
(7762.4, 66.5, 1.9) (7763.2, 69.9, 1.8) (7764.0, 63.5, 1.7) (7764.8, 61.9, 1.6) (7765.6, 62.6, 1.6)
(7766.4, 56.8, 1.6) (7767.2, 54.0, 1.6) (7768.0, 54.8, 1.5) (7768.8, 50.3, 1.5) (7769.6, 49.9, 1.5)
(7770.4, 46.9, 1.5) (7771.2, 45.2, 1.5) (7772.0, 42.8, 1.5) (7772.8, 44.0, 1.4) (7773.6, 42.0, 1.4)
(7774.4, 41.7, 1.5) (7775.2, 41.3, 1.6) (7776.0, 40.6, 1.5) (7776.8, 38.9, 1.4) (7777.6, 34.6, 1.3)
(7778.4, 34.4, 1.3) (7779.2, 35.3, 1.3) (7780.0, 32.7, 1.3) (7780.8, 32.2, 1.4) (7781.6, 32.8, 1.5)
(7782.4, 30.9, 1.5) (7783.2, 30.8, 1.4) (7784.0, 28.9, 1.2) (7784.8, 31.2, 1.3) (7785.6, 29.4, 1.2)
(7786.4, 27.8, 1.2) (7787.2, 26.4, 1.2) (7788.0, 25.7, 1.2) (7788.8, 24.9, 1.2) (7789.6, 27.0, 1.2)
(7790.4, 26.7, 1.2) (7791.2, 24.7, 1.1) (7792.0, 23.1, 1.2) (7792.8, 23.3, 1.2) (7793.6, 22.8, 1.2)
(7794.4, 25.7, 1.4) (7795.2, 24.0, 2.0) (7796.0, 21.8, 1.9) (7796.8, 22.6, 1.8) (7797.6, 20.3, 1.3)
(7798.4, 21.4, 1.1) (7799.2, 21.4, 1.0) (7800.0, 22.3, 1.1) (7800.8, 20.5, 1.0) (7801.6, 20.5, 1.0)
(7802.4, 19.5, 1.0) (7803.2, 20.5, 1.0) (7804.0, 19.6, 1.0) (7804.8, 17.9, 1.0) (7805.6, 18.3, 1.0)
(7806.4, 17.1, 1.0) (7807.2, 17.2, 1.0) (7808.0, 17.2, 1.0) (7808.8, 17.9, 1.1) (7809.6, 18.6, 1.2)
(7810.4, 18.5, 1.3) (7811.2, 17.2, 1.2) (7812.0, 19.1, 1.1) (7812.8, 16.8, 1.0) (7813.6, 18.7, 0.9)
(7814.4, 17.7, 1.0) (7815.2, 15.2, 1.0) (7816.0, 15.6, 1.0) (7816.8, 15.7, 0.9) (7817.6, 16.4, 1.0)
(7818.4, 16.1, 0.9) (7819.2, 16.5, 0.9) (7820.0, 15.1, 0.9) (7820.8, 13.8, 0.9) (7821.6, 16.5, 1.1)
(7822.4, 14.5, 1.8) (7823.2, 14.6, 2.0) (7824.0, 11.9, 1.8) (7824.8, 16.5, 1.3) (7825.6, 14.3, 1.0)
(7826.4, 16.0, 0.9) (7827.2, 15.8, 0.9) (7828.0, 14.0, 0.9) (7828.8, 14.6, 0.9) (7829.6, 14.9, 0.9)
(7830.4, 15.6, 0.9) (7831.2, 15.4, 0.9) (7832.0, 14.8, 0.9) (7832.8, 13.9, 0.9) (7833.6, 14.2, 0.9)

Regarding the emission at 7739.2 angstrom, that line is Halpha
